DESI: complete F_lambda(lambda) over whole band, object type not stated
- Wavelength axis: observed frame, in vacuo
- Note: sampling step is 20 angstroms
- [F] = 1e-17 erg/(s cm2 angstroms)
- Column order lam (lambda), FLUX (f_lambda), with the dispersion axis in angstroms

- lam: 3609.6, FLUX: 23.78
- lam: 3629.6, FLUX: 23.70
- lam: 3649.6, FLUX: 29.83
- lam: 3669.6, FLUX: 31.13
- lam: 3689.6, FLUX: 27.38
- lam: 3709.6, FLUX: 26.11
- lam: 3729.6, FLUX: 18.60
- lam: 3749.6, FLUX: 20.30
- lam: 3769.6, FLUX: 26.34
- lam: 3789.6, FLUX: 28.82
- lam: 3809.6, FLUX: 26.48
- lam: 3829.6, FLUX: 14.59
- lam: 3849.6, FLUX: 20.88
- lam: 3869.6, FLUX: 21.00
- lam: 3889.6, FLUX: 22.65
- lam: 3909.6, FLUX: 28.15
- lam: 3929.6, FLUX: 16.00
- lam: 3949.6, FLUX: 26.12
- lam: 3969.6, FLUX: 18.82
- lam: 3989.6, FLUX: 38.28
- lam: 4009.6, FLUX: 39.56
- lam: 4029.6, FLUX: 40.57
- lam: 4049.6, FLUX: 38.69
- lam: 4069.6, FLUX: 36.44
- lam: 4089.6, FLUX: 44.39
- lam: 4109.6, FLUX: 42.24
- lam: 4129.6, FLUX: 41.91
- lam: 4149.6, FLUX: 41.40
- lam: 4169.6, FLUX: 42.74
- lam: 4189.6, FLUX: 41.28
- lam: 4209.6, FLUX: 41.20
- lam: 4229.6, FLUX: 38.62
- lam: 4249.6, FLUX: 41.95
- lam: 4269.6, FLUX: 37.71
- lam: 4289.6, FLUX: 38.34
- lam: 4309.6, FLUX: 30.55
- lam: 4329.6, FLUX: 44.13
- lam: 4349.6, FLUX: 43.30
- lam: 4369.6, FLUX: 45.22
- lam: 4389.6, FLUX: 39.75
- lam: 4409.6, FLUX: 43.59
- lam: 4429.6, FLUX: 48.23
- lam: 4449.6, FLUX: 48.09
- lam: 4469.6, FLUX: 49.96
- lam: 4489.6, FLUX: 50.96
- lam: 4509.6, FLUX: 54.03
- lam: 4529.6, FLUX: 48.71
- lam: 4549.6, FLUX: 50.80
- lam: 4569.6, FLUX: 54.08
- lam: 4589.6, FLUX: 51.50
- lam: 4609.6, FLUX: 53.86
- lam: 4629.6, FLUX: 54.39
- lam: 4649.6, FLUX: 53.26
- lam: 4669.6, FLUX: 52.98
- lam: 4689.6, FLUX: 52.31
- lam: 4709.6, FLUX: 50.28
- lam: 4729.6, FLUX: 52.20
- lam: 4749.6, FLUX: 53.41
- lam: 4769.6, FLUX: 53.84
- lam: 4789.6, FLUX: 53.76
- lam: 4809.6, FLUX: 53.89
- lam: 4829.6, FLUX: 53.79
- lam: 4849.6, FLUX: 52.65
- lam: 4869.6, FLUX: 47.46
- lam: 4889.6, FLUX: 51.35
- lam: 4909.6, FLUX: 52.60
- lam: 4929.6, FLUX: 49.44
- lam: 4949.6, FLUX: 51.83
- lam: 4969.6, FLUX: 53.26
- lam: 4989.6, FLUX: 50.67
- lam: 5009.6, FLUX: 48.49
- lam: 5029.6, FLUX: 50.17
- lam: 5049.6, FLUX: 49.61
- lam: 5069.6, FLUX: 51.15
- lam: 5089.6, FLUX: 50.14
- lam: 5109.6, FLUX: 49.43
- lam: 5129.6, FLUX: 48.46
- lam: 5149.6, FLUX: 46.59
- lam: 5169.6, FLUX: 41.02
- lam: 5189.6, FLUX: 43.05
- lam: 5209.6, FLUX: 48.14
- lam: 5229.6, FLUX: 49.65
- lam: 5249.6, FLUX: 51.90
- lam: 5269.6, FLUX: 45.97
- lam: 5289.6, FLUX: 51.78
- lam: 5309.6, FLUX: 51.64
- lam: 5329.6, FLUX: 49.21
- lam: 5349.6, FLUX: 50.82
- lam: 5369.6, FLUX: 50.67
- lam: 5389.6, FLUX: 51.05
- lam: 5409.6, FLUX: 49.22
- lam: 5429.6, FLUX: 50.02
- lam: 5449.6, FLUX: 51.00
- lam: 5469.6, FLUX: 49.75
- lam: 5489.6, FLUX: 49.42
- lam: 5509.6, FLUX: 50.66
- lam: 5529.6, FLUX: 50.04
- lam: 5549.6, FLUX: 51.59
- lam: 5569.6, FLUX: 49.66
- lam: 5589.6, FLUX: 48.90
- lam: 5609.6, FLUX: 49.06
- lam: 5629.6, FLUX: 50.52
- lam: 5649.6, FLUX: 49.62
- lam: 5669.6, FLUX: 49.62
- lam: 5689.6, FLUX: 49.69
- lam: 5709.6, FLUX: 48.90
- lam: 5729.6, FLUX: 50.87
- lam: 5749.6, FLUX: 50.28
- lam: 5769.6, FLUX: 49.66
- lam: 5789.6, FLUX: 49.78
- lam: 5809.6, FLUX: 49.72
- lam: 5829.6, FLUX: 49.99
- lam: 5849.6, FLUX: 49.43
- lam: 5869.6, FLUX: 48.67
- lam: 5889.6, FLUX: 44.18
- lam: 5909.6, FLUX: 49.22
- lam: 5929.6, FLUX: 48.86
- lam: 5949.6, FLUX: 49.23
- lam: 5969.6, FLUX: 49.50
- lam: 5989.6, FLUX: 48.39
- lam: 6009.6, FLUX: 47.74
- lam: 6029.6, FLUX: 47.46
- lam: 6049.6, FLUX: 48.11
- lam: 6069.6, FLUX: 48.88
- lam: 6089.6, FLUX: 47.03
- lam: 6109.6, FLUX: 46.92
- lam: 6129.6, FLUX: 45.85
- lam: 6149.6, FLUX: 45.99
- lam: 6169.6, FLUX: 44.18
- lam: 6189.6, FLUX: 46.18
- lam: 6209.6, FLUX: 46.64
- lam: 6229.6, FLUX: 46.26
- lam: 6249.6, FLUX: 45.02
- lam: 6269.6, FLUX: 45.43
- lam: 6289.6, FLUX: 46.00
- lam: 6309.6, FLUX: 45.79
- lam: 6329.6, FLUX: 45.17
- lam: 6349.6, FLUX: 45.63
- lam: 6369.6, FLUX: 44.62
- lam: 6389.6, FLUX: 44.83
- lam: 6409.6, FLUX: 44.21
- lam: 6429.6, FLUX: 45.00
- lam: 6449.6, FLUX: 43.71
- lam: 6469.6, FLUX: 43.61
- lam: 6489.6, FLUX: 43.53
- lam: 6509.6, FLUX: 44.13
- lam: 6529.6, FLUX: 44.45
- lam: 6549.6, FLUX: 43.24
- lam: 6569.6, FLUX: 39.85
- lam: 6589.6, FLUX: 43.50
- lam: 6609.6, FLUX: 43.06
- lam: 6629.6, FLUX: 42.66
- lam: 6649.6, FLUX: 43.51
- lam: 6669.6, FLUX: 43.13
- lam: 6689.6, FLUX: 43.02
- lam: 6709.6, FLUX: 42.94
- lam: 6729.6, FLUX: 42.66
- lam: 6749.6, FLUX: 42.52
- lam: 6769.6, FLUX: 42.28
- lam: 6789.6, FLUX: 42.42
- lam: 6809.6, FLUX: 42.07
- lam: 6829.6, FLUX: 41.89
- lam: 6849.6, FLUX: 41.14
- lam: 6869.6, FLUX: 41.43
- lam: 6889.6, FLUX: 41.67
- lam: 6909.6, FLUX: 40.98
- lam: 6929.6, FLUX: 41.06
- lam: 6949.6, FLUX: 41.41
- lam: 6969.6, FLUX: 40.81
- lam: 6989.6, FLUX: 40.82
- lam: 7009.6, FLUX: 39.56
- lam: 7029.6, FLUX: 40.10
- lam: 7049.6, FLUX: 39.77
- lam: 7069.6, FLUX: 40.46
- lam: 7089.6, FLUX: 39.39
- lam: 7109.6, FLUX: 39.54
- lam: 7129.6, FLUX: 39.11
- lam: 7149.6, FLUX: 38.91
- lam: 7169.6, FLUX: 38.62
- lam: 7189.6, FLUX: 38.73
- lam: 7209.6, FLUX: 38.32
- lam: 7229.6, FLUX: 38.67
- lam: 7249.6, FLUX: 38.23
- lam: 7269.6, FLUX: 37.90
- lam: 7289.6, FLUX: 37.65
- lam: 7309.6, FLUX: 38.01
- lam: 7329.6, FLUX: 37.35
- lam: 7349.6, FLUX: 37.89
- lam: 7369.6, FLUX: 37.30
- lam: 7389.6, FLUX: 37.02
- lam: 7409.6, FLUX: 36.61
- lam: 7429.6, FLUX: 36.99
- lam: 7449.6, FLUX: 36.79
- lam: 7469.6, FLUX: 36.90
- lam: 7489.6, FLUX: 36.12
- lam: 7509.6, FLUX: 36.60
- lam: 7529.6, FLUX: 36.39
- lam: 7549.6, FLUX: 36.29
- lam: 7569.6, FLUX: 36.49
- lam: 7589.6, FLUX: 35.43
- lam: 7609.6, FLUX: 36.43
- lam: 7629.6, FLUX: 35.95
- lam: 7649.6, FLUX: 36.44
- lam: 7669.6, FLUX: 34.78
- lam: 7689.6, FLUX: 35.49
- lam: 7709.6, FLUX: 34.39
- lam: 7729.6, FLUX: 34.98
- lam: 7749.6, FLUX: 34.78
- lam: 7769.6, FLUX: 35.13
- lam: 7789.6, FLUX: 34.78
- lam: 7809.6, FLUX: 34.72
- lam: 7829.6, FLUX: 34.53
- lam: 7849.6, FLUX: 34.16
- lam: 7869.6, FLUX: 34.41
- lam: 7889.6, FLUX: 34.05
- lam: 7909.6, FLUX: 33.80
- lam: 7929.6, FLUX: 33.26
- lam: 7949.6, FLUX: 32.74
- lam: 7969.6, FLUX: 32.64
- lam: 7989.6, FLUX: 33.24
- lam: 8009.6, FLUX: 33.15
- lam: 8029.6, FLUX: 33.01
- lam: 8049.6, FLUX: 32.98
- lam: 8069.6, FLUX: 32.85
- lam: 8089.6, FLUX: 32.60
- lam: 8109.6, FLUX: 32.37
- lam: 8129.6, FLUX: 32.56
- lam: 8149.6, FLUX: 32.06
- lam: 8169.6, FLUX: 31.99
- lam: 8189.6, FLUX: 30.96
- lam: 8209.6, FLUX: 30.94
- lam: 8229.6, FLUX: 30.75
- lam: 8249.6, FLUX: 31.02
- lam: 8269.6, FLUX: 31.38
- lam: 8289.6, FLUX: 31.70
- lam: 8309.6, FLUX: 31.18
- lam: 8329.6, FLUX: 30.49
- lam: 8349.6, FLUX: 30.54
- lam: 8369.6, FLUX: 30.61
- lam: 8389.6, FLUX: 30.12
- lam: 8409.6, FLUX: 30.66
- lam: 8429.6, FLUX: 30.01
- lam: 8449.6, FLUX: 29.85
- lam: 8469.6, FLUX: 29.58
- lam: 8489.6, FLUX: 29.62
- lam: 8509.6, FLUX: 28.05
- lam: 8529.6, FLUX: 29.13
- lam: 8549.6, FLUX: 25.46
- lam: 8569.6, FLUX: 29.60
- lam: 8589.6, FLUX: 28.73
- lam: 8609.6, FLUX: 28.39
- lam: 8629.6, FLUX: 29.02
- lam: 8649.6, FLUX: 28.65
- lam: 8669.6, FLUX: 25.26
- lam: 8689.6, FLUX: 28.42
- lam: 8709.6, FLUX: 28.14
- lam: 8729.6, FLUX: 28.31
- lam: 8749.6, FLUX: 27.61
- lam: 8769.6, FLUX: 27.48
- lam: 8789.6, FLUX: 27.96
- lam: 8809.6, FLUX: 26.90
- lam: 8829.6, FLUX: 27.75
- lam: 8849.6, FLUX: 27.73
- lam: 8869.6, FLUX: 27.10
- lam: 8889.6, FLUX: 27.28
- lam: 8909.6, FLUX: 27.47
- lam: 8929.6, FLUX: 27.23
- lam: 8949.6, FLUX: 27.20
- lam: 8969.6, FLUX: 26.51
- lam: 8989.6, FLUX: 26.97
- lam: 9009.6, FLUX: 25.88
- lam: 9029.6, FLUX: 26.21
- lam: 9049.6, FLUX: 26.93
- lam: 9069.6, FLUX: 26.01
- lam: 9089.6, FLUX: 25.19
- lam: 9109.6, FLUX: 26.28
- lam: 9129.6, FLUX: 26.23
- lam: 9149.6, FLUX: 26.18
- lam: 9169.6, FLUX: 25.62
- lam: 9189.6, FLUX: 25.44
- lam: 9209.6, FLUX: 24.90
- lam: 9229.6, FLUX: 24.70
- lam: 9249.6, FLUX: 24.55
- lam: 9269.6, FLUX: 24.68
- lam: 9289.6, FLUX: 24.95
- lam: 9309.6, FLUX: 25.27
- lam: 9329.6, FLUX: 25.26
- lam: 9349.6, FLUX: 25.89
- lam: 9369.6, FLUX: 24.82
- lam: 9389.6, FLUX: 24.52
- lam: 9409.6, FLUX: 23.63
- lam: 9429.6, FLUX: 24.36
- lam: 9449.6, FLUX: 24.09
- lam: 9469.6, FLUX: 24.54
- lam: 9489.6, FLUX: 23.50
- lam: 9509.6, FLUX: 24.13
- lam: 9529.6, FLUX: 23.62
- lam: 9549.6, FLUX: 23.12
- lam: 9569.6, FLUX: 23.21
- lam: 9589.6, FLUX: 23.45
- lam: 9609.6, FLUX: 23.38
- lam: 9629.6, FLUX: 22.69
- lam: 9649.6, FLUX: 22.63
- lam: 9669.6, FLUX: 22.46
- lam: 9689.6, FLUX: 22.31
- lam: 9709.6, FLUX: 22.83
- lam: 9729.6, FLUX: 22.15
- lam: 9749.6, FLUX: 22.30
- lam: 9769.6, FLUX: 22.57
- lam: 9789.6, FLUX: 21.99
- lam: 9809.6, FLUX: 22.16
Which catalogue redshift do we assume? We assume 0.00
